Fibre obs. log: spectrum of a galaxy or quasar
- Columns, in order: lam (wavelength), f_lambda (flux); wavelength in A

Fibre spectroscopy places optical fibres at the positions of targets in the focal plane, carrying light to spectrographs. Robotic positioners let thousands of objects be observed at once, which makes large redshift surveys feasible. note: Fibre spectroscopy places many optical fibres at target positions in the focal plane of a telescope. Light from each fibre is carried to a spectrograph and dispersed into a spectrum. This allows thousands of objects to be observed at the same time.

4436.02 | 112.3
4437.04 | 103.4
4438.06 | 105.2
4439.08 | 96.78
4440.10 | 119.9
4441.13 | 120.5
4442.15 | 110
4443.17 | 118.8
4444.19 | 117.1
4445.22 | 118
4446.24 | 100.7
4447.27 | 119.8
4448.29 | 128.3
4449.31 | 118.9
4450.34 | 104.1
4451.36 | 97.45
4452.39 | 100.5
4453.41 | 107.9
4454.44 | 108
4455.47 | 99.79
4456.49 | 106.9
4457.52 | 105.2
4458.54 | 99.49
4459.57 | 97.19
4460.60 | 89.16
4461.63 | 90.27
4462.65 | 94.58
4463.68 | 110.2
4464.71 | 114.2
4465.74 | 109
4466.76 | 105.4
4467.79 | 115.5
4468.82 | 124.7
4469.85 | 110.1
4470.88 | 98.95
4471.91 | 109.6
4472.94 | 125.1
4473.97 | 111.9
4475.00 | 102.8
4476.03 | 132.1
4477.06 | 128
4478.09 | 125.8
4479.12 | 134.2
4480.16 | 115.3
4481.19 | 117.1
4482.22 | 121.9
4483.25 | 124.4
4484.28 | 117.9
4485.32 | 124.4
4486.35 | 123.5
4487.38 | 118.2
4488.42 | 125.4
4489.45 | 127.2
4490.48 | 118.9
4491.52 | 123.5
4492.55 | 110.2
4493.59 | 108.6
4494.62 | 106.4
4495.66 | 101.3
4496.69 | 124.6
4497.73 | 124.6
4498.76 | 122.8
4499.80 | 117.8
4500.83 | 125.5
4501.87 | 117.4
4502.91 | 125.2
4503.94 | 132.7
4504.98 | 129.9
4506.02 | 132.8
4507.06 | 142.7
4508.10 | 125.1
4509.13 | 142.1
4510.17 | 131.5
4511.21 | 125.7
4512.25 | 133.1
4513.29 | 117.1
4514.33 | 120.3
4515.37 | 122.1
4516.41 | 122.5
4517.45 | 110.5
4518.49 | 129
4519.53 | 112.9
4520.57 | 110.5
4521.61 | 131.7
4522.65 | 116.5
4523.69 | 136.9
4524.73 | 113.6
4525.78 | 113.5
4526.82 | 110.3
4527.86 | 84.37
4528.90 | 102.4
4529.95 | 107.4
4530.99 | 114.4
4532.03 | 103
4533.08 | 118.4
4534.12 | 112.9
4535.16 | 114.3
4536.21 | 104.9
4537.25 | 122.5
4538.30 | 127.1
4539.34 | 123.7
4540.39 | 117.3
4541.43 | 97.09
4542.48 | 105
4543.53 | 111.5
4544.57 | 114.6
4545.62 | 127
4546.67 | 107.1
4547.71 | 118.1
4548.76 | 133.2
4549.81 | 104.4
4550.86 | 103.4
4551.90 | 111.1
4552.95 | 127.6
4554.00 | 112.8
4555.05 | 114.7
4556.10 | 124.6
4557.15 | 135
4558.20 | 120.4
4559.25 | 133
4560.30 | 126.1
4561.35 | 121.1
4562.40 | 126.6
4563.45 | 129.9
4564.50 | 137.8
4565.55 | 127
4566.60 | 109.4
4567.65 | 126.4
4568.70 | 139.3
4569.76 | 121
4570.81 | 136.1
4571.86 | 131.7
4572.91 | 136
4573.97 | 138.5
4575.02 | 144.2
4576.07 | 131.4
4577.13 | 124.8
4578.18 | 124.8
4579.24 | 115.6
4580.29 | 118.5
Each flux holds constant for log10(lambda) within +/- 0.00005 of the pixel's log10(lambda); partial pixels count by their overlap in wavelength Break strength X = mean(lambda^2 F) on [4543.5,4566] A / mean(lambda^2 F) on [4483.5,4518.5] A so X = 1.0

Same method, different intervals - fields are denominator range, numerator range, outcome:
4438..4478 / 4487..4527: 1.14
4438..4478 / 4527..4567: 1.11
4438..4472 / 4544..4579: 1.21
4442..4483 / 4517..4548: 1.06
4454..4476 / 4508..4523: 1.18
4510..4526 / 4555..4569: 1.06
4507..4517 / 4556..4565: 1.03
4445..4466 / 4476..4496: 1.15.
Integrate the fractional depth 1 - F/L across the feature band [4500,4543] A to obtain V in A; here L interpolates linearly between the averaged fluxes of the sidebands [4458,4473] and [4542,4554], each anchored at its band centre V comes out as -2.8 A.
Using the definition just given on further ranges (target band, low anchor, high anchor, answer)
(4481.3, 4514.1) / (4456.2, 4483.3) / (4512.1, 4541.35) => -2.8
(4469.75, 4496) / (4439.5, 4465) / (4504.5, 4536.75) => -1.2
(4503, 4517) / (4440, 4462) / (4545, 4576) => -1.4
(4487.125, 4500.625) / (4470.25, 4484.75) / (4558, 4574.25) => 0.3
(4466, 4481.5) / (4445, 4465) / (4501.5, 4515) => -0.5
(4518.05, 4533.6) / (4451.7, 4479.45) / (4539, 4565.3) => 0.4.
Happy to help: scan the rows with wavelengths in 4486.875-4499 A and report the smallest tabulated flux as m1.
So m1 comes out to 101.3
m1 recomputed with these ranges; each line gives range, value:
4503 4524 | 110.5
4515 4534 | 84.37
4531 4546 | 97.09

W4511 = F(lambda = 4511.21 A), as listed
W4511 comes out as 125.7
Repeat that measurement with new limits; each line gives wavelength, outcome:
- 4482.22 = 121.9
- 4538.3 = 127.1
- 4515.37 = 122.1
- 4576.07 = 131.4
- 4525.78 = 113.5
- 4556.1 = 124.6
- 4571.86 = 131.7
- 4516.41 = 122.5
